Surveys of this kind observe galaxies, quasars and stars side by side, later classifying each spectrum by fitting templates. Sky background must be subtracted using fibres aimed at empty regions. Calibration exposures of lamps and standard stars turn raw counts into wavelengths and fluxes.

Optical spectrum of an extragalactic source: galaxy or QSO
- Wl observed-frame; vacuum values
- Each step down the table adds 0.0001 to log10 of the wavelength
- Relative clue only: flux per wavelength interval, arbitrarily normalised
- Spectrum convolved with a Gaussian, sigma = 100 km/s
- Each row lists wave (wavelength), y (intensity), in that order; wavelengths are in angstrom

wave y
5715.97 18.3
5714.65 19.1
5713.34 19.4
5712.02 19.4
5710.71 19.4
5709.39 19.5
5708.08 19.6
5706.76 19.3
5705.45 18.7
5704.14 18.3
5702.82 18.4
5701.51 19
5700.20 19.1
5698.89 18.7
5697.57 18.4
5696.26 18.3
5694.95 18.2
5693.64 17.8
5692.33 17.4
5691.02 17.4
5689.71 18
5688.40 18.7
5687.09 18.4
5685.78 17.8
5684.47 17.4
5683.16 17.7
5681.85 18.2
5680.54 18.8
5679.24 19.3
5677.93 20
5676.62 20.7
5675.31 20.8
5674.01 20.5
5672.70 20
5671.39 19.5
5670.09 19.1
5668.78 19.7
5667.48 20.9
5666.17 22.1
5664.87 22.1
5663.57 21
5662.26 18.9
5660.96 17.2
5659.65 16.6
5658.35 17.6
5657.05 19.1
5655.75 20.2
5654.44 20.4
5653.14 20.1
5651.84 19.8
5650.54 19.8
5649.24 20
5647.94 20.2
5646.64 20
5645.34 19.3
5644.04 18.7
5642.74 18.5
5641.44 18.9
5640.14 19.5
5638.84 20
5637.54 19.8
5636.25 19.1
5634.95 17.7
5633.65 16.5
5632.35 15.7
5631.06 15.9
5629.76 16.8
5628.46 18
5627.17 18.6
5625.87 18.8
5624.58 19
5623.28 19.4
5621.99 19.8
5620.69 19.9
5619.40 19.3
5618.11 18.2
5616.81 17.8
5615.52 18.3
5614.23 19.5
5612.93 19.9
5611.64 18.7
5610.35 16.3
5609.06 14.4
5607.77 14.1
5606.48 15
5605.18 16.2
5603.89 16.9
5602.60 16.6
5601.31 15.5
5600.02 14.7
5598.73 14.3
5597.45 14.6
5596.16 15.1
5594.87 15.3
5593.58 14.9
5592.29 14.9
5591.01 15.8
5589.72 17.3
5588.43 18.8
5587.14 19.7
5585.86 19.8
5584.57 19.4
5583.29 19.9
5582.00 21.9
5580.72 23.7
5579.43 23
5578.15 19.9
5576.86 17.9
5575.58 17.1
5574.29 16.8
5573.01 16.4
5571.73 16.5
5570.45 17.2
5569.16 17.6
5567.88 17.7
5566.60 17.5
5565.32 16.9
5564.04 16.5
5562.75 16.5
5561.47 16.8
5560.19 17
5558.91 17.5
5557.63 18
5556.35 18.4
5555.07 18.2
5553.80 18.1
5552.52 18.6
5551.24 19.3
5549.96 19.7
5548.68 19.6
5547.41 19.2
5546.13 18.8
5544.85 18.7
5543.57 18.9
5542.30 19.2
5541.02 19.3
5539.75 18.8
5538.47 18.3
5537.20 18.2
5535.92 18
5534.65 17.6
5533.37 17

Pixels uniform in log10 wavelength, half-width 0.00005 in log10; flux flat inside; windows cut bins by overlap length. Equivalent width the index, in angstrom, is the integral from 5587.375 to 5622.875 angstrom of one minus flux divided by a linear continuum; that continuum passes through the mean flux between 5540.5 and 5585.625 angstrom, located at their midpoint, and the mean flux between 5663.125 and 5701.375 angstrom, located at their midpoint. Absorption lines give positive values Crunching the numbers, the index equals 3.7 angstrom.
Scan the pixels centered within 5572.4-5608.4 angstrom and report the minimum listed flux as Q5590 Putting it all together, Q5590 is 14.1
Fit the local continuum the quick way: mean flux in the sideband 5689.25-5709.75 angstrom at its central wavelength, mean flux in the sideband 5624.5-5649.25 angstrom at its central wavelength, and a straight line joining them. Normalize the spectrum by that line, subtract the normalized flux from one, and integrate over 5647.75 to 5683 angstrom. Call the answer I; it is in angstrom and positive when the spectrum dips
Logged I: -2.3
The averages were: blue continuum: 18.5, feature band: 19.7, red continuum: 18.5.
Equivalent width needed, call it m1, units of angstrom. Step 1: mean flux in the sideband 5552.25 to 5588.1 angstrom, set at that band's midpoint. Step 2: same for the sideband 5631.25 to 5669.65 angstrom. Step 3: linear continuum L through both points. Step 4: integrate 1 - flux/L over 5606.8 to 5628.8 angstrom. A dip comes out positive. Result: 0.8 angstrom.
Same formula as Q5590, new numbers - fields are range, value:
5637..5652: 18.5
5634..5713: 16.6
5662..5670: 18.9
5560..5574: 16.4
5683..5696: 17.4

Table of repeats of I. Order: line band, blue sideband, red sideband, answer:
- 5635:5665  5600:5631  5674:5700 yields -2.1 angstrom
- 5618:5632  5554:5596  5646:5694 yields 0.1 angstrom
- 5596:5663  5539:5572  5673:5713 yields 1.7 angstrom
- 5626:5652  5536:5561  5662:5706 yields 0.4 angstrom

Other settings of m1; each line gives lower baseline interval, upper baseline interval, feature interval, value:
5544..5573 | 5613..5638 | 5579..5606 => 0.95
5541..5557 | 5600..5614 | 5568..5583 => -0.99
